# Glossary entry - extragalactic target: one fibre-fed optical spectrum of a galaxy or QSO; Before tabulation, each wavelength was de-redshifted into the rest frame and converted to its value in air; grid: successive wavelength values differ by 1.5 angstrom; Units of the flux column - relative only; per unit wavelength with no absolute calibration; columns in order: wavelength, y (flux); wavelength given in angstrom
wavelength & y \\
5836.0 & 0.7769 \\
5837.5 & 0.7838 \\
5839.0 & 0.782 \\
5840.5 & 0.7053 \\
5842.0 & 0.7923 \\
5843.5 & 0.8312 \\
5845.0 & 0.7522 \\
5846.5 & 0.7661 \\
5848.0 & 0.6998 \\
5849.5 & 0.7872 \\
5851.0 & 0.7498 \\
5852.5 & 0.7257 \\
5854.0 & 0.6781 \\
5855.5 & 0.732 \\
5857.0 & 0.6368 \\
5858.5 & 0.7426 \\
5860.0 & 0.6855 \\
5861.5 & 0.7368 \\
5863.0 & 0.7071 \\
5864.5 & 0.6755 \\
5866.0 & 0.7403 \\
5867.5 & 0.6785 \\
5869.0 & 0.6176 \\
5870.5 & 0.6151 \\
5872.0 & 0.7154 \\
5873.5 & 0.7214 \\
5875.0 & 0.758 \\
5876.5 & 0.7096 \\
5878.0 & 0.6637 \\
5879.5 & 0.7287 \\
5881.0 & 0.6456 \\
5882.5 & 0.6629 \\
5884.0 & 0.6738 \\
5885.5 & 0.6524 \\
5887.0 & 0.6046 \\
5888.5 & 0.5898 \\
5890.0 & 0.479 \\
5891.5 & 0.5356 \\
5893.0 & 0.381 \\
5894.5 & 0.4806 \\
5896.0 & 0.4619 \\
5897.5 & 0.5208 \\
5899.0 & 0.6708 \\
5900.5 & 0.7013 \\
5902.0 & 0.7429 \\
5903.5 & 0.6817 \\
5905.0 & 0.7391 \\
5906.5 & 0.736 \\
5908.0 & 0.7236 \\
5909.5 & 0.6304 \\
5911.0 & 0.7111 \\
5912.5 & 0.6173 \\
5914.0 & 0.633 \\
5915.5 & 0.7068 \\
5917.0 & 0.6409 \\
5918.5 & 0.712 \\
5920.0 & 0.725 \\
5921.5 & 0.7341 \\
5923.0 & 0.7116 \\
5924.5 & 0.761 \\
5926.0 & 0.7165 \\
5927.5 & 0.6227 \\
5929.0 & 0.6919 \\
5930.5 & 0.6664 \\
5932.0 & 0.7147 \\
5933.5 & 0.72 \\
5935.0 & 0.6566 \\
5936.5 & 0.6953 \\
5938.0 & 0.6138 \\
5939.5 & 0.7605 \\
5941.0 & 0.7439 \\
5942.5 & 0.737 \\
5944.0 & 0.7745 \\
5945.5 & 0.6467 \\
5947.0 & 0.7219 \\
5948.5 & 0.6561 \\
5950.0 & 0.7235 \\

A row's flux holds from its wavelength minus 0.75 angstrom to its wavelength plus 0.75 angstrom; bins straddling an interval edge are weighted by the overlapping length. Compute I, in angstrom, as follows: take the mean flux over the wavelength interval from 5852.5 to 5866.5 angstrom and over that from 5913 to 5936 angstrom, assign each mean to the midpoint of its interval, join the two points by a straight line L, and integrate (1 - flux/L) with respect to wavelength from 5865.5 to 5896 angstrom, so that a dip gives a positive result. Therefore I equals 3.2 angstrom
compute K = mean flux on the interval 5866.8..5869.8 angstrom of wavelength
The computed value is 0.647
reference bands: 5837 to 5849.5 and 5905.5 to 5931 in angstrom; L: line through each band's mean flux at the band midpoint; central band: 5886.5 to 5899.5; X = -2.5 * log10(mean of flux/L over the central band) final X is 0.346 mag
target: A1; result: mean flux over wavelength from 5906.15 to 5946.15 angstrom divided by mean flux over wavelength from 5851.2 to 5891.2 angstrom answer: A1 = 1.03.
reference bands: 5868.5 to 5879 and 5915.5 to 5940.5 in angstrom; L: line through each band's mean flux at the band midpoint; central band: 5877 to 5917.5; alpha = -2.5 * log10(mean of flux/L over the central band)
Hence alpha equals 0.10 mag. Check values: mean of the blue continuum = 0.688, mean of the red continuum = 0.697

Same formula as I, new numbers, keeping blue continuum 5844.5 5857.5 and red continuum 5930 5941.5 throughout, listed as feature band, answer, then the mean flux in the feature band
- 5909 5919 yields 0.6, 0.664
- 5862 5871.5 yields 0.6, 0.675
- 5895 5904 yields 1.1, 0.624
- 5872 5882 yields 0.2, 0.704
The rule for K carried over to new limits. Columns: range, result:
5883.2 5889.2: 0.631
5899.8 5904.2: 0.709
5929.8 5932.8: 0.691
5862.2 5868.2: 0.701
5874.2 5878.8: 0.711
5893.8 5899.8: 0.535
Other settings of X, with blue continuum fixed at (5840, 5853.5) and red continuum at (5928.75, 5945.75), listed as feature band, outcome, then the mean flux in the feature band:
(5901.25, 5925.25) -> 0.03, 0.7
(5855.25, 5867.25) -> 0.06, 0.705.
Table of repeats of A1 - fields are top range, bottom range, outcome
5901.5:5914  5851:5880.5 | 0.99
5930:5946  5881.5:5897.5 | 1.28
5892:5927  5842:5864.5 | 0.90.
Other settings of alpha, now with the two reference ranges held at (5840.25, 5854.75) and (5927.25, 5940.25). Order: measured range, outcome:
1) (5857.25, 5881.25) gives 0.06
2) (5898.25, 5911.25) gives 0.00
